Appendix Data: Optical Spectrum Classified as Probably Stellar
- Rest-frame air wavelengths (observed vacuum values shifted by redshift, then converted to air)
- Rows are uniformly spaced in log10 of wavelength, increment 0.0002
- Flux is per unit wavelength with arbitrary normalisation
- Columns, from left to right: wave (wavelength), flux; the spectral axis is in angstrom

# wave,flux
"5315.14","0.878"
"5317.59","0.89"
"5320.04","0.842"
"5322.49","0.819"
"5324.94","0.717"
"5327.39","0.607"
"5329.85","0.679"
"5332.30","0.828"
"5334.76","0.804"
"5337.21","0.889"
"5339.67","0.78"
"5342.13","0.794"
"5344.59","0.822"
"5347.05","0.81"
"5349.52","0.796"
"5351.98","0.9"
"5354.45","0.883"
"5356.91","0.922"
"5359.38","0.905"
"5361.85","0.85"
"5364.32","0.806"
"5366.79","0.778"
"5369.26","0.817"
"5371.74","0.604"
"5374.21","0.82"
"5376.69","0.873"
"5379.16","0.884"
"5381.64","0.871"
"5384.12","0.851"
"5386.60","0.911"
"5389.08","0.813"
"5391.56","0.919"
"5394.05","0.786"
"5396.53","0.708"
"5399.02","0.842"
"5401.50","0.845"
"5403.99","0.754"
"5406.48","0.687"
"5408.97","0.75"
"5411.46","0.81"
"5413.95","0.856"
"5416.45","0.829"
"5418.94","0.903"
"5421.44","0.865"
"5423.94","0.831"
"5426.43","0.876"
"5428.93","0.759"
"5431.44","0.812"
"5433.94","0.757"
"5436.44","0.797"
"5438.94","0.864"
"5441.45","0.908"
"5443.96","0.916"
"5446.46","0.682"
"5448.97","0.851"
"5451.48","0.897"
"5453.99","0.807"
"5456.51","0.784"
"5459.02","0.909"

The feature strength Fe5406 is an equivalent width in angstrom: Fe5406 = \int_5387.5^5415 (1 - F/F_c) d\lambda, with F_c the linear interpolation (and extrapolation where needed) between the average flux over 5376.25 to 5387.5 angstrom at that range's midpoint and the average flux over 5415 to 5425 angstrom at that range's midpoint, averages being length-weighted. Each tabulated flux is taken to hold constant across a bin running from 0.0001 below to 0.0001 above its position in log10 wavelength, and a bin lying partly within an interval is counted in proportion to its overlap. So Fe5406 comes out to 2.18 angstrom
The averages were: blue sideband 0.878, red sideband 0.857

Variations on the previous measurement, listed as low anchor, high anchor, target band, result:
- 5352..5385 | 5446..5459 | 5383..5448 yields 0.6 angstrom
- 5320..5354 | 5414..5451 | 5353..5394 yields -1.7 angstrom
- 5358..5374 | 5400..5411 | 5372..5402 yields -2.2 angstrom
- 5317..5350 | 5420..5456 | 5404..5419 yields 0.5 angstrom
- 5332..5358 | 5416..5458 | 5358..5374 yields 0.8 angstrom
